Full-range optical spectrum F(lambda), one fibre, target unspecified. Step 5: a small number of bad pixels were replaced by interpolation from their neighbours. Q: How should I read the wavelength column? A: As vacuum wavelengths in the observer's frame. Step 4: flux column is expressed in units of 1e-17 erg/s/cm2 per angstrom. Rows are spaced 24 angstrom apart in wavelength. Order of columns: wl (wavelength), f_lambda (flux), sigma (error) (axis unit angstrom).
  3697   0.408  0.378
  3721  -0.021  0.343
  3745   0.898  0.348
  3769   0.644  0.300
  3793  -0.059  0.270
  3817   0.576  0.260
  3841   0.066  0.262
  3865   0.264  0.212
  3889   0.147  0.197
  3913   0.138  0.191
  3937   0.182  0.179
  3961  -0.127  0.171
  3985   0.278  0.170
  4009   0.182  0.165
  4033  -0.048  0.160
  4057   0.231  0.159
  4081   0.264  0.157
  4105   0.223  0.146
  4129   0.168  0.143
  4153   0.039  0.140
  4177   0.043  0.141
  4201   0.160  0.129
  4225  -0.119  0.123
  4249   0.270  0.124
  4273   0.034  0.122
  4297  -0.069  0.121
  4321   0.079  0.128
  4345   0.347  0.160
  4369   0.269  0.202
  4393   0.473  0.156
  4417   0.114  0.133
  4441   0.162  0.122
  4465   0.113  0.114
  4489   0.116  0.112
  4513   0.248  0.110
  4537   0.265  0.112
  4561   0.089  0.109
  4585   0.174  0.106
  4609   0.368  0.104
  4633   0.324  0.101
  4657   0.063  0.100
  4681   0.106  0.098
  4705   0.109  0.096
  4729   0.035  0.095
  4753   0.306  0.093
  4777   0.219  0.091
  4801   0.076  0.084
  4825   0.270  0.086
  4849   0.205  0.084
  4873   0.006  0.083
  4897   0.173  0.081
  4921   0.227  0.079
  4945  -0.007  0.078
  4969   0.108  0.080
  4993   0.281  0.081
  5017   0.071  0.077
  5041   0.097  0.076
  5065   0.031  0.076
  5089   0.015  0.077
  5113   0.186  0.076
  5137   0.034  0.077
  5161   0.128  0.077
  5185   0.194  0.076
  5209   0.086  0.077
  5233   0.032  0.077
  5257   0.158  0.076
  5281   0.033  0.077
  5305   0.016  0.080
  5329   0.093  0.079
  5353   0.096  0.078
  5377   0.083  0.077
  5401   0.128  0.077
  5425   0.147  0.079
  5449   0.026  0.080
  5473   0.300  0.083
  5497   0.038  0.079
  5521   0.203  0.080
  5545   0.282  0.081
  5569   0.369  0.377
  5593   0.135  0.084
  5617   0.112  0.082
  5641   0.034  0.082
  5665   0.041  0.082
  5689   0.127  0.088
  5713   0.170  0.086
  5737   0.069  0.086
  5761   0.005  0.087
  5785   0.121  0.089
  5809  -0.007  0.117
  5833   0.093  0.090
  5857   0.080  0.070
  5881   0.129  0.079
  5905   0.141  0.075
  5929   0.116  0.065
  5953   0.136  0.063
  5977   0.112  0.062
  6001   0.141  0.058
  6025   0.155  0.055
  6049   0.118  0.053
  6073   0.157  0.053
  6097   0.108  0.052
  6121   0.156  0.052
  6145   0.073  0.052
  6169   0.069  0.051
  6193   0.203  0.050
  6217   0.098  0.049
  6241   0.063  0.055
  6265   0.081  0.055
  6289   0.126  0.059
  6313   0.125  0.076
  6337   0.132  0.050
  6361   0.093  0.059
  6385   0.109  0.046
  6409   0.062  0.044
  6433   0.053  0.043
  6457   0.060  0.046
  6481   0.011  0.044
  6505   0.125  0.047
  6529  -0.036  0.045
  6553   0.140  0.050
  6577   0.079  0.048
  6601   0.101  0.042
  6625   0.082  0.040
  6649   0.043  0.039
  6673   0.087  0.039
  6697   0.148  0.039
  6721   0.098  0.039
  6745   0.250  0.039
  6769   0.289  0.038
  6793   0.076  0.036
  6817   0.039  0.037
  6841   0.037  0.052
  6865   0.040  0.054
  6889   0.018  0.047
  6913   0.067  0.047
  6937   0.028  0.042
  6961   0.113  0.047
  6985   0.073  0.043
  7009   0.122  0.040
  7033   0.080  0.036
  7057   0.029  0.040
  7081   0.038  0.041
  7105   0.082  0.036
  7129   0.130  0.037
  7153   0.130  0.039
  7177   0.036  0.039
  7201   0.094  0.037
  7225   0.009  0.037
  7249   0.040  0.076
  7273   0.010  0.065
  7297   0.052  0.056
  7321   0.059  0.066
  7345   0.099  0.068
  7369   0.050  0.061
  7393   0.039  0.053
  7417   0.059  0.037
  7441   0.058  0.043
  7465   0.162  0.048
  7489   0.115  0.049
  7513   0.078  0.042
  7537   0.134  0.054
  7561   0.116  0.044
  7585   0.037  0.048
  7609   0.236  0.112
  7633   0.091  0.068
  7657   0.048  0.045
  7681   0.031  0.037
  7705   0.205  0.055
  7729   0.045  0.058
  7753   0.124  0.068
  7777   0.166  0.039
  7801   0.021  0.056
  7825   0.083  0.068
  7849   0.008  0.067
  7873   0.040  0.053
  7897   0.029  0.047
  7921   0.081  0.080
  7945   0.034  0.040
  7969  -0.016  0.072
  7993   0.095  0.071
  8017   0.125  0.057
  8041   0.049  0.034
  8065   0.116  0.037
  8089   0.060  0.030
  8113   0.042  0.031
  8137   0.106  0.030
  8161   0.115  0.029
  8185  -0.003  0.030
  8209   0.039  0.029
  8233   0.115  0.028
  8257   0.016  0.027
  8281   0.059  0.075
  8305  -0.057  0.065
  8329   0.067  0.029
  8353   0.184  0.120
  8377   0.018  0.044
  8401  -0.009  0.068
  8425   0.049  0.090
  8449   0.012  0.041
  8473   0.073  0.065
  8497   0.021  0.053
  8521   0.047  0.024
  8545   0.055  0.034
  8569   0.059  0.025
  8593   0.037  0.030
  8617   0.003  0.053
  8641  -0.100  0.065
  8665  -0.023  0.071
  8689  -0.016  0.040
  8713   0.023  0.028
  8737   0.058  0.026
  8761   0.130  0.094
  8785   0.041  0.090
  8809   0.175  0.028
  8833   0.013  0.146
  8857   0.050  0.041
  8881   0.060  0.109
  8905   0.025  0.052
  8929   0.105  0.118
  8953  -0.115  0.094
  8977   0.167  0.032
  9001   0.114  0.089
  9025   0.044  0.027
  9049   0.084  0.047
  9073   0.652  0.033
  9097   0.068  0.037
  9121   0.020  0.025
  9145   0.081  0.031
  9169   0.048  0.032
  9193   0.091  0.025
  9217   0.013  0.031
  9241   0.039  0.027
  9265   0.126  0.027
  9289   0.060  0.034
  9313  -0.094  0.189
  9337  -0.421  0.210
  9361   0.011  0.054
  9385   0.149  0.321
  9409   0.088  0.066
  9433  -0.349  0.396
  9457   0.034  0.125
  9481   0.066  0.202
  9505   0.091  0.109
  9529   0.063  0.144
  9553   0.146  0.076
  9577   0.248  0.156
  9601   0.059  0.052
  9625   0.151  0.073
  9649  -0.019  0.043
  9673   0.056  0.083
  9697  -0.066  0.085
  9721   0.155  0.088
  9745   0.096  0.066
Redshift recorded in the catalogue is 0.812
